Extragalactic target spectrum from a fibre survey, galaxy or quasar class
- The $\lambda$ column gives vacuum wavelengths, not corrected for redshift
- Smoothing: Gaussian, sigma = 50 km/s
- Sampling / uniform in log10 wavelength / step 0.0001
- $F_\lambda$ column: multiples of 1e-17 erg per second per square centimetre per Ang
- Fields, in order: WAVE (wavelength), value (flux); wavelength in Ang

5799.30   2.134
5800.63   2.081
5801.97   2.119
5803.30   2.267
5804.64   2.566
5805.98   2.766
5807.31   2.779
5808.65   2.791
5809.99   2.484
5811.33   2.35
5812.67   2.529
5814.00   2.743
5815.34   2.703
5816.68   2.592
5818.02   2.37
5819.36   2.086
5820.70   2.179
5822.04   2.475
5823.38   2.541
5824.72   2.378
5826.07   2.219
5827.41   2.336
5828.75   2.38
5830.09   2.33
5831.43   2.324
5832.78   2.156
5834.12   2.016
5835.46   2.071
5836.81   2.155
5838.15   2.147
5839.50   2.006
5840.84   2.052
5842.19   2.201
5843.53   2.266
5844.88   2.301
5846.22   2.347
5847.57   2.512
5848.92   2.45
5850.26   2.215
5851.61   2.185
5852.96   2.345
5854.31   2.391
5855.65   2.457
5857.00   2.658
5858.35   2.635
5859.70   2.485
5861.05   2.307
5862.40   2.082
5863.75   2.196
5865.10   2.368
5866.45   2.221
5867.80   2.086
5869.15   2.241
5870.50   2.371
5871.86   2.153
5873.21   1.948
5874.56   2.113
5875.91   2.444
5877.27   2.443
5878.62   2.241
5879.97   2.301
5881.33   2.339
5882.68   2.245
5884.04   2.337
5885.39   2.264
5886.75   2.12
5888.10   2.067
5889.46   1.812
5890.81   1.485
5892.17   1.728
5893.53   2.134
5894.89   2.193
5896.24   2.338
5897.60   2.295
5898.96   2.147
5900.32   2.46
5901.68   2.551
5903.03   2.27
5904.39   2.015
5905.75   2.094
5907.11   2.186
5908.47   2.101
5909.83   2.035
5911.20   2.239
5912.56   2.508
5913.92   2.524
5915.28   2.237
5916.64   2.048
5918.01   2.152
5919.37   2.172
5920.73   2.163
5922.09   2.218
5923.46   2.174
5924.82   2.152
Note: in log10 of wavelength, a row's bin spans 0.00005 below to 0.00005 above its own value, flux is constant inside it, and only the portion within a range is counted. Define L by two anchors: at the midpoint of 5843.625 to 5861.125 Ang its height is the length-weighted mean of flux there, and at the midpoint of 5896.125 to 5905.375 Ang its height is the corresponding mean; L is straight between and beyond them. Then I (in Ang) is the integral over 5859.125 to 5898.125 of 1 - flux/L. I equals 2.6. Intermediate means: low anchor 2.41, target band 2.18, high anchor 2.29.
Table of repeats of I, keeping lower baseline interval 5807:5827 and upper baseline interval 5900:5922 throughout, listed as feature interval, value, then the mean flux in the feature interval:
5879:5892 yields 1.1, 2.1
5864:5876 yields 0.7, 2.21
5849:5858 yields 0.0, 2.39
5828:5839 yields 1.1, 2.2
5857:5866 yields 0.0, 2.37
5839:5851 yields 0.7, 2.27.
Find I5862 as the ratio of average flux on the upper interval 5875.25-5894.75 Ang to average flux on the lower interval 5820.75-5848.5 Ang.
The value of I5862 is 0.9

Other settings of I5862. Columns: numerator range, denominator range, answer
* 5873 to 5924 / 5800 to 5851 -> 0.93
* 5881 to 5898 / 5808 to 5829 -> 0.86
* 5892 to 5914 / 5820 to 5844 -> 1.00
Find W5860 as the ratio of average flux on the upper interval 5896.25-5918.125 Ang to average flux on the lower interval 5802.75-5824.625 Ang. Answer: 0.9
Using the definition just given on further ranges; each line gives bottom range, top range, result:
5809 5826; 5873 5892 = 0.88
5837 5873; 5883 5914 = 0.95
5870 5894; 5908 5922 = 1.04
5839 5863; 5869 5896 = 0.92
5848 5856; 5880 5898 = 0.90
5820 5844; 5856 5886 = 1.03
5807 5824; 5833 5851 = 0.88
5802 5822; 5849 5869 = 0.93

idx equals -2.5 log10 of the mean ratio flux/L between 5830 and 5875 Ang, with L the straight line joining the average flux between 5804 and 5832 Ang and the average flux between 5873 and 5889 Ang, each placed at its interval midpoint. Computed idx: 0.04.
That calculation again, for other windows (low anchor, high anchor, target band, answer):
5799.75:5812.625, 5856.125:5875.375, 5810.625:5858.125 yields 0.021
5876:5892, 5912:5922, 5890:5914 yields 0.017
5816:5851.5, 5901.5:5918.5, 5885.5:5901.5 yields 0.069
